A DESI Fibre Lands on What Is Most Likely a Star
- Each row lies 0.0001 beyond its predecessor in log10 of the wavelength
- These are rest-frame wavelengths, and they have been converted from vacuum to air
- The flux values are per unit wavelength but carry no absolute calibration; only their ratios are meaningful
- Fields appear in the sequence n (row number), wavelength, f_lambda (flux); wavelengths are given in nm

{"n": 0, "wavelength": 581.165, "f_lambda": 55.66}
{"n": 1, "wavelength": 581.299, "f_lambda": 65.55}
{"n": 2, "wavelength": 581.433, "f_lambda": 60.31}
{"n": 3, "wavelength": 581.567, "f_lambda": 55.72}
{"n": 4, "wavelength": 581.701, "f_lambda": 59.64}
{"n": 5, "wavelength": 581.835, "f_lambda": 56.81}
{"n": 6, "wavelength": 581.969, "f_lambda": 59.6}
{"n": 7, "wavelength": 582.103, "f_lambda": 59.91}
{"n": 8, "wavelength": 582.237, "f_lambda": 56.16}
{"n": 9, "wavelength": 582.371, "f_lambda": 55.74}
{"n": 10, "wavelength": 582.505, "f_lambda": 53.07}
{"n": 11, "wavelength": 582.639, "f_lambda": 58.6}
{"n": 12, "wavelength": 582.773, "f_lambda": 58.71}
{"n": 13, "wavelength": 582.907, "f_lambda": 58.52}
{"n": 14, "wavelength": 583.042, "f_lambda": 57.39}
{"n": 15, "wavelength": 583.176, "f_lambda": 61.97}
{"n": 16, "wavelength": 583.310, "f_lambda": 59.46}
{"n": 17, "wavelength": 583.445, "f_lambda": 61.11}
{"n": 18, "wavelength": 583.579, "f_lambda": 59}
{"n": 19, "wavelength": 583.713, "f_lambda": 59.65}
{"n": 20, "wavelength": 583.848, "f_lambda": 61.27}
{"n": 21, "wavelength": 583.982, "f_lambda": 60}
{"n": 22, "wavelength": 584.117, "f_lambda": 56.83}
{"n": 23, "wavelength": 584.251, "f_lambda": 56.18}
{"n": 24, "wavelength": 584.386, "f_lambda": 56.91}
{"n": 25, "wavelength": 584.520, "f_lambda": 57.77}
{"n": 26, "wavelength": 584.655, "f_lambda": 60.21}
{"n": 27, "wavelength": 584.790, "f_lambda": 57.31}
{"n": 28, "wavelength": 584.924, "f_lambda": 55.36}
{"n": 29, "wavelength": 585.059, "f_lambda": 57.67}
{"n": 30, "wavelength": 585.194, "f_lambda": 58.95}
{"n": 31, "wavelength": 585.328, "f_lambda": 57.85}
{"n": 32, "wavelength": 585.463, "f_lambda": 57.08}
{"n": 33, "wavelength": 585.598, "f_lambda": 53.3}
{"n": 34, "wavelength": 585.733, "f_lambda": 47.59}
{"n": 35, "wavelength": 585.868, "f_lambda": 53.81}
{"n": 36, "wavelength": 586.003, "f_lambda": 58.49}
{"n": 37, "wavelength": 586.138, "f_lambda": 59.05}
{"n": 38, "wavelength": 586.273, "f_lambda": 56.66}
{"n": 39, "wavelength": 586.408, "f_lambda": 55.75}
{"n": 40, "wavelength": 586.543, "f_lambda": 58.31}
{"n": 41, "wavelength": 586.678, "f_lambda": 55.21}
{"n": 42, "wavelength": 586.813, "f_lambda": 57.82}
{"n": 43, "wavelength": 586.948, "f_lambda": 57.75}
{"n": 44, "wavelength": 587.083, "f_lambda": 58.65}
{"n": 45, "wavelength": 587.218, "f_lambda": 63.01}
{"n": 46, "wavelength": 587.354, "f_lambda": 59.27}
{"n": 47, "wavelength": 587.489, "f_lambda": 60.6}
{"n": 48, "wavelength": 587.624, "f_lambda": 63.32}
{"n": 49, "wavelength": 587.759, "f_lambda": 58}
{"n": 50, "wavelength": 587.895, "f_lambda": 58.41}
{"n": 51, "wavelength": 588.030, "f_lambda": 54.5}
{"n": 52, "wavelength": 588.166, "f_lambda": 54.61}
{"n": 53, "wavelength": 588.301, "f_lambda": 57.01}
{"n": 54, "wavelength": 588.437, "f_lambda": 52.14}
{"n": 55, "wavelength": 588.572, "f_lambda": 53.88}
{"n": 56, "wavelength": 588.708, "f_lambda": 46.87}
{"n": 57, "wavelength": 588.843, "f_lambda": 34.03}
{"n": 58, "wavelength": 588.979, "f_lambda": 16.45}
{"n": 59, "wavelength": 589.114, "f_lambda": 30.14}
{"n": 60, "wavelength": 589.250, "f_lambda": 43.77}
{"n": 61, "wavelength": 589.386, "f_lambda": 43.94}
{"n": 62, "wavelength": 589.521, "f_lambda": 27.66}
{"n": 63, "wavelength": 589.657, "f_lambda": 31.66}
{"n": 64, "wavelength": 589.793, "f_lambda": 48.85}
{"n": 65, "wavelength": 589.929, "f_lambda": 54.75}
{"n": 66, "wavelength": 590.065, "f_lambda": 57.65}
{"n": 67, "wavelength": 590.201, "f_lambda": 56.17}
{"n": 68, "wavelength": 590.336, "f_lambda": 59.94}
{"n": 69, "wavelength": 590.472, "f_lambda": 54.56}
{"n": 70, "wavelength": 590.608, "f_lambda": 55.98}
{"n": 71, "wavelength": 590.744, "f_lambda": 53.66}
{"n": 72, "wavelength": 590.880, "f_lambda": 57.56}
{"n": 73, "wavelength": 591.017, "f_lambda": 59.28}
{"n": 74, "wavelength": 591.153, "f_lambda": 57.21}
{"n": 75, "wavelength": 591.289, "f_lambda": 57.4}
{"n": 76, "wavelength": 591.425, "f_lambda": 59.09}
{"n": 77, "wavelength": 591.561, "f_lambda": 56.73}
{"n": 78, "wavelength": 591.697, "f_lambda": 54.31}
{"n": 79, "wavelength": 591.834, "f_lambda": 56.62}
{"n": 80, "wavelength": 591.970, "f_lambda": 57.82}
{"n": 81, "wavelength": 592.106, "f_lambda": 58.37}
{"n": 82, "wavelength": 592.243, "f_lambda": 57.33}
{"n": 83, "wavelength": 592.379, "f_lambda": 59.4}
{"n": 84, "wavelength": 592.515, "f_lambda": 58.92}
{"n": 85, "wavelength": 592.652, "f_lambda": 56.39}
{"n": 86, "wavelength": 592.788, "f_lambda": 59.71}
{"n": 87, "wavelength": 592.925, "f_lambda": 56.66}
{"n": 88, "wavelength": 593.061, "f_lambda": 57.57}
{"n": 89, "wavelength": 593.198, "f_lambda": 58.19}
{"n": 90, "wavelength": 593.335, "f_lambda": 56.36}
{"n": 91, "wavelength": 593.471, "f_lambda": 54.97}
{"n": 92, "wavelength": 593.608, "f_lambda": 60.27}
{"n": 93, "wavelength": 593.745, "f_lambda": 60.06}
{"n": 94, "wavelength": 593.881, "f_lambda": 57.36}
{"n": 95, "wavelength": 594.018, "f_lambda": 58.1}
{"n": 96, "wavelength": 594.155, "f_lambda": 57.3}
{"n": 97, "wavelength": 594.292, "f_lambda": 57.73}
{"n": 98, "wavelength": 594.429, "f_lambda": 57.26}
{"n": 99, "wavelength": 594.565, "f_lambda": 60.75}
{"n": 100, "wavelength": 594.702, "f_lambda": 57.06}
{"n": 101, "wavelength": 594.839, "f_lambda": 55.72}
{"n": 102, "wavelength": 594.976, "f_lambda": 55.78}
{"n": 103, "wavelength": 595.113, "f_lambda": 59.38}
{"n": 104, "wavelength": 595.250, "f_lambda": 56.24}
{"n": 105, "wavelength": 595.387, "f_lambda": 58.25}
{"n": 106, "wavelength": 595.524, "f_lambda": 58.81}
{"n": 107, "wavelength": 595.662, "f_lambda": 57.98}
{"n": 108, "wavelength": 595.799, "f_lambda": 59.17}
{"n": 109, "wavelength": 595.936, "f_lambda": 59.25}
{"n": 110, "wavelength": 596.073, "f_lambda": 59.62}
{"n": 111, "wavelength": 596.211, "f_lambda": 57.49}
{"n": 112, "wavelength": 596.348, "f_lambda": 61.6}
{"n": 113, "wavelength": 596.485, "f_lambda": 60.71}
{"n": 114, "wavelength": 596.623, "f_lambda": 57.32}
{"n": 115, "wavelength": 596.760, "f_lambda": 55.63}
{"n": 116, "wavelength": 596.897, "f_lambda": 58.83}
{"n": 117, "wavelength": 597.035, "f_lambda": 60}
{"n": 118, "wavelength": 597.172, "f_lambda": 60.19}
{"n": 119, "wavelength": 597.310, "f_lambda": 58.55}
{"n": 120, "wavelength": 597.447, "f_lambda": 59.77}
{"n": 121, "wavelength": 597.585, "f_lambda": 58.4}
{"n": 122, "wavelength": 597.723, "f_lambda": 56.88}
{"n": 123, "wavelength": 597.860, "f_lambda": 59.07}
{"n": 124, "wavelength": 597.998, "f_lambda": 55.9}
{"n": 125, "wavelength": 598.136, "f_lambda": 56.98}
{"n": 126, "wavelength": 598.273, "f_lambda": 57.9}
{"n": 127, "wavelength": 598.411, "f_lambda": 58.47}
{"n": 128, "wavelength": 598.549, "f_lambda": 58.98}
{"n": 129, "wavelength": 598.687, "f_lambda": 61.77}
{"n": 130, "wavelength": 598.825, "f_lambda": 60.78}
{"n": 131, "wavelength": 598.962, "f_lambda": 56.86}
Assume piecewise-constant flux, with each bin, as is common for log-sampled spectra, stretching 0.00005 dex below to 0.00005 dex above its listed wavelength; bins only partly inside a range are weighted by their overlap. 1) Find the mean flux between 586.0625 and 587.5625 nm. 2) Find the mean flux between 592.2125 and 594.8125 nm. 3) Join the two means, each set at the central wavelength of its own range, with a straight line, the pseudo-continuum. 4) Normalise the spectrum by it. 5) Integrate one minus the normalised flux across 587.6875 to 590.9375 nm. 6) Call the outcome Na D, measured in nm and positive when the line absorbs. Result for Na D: 0.55 nm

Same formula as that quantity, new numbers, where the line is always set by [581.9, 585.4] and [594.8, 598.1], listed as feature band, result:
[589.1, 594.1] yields 0.332 nm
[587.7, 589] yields 0.192 nm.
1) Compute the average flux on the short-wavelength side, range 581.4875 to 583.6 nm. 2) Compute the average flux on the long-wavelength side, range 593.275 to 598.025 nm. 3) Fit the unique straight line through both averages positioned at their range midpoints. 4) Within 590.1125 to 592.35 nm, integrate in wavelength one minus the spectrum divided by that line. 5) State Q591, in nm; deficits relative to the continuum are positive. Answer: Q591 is 0.05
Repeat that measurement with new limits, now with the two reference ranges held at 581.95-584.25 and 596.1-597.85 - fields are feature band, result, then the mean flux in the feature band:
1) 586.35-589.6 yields 0.44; 50.8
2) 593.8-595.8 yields 0.03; 57.8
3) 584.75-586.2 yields 0.06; 56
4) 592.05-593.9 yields 0.02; 58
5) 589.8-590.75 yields 0.05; 55.8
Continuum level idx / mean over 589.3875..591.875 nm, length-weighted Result 53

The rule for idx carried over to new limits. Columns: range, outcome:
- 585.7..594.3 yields 54.2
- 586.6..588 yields 59.1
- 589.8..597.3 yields 57.7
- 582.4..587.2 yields 57.6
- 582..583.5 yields 58.2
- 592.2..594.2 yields 57.9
